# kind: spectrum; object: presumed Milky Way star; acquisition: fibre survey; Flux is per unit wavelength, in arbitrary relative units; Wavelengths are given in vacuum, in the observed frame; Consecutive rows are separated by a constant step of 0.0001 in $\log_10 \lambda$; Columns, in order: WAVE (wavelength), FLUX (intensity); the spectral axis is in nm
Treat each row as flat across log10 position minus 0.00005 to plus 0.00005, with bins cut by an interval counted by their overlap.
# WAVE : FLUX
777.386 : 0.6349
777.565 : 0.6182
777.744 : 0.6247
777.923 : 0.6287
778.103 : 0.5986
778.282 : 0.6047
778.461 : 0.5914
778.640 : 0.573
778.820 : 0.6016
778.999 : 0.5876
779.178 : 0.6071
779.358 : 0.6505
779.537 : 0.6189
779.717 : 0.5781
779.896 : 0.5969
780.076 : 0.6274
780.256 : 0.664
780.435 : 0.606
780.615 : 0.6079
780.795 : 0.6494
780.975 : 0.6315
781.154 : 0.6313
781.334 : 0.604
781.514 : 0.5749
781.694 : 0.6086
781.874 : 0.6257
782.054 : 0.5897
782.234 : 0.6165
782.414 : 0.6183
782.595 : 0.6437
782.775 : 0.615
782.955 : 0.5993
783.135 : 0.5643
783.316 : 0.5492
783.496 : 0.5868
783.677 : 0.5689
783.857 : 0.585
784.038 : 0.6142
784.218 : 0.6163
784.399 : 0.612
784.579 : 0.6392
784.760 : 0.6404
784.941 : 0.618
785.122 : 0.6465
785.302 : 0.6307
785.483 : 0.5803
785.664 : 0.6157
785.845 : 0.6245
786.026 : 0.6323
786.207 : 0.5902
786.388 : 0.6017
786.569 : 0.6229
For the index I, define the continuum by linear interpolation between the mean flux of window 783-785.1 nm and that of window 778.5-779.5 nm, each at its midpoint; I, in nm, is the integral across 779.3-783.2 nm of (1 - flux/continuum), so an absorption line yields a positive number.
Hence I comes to -0.08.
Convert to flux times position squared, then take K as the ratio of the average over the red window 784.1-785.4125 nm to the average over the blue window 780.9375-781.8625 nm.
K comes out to 1.04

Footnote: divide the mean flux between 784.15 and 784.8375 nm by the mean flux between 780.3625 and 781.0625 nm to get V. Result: 1.0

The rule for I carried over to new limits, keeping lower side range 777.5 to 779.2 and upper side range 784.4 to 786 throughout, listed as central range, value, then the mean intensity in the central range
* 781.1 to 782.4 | 0.01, 0.607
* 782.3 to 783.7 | 0.05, 0.594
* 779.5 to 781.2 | -0.03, 0.621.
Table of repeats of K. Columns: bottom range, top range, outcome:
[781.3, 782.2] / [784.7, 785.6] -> 1.04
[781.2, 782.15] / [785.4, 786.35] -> 1.02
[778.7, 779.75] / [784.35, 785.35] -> 1.06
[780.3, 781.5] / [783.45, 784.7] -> 0.98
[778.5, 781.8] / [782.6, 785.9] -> 1.00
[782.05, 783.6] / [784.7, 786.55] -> 1.04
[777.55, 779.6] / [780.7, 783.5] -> 1.01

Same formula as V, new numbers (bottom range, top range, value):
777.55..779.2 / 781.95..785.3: 1.01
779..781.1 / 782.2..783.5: 0.97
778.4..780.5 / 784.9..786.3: 1.01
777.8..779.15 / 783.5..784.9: 1.02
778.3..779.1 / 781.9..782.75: 1.05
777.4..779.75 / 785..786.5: 1.01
